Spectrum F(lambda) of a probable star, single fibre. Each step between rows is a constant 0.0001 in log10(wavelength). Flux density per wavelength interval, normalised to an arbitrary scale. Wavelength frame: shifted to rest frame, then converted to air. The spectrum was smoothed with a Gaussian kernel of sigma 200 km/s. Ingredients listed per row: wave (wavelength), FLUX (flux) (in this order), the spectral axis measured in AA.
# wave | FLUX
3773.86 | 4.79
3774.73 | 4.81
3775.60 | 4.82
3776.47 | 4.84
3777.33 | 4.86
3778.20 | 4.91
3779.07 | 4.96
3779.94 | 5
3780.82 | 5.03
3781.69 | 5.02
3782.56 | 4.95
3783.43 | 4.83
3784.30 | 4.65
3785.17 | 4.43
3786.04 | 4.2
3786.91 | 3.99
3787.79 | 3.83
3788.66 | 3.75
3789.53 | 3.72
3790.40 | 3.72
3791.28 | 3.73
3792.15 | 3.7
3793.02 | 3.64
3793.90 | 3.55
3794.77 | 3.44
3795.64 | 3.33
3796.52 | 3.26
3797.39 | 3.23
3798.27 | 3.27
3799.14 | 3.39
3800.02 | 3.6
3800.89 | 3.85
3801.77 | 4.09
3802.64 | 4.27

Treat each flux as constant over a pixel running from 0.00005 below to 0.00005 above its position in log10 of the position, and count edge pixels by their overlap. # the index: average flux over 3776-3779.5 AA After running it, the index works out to 4.9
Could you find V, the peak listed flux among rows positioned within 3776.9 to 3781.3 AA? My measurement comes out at 5.03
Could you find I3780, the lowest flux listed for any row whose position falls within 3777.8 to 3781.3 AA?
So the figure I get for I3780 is 4.91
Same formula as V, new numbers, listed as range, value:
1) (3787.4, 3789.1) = 3.83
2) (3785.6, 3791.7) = 4.2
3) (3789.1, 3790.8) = 3.72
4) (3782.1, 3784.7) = 4.95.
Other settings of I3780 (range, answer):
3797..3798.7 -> 3.23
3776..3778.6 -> 4.84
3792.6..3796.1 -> 3.33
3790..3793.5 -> 3.64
